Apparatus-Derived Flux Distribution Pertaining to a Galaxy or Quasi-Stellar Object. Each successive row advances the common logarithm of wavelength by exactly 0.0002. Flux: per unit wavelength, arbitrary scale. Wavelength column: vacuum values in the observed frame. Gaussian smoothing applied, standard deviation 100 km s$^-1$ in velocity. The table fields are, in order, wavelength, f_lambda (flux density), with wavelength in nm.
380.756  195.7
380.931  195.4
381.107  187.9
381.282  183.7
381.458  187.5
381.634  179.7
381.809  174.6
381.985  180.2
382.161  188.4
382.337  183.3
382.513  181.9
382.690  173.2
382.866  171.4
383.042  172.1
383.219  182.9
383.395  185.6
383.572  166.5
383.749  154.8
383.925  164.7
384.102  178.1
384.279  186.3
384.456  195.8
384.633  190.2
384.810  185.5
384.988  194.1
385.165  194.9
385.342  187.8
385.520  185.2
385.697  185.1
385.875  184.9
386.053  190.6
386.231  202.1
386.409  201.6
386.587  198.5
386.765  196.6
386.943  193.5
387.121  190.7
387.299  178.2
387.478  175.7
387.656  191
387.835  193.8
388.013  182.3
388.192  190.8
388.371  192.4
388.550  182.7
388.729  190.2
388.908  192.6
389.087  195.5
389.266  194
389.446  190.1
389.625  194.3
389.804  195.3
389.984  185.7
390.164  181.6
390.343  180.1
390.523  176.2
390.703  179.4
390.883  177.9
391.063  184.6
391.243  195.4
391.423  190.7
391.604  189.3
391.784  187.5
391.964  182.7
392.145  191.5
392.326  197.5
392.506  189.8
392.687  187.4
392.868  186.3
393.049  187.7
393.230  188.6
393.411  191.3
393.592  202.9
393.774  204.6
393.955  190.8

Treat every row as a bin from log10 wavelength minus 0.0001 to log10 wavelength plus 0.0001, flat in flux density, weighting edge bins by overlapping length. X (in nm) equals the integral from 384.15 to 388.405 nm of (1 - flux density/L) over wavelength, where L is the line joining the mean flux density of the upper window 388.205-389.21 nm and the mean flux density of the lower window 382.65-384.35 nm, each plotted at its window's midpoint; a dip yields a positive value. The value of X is -0.18 nm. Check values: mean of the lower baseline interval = 173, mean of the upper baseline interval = 191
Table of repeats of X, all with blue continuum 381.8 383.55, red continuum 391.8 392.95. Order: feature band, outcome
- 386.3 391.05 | -0.083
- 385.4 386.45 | -0.049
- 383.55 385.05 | 0.007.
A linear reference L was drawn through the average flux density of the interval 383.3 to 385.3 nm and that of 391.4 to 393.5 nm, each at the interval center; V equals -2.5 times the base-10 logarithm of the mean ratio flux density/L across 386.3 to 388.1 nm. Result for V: -0.04 mag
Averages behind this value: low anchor 182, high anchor 189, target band 190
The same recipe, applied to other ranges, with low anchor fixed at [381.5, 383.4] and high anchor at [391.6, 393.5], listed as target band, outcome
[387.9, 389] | -0.02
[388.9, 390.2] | -0.03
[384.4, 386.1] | -0.04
